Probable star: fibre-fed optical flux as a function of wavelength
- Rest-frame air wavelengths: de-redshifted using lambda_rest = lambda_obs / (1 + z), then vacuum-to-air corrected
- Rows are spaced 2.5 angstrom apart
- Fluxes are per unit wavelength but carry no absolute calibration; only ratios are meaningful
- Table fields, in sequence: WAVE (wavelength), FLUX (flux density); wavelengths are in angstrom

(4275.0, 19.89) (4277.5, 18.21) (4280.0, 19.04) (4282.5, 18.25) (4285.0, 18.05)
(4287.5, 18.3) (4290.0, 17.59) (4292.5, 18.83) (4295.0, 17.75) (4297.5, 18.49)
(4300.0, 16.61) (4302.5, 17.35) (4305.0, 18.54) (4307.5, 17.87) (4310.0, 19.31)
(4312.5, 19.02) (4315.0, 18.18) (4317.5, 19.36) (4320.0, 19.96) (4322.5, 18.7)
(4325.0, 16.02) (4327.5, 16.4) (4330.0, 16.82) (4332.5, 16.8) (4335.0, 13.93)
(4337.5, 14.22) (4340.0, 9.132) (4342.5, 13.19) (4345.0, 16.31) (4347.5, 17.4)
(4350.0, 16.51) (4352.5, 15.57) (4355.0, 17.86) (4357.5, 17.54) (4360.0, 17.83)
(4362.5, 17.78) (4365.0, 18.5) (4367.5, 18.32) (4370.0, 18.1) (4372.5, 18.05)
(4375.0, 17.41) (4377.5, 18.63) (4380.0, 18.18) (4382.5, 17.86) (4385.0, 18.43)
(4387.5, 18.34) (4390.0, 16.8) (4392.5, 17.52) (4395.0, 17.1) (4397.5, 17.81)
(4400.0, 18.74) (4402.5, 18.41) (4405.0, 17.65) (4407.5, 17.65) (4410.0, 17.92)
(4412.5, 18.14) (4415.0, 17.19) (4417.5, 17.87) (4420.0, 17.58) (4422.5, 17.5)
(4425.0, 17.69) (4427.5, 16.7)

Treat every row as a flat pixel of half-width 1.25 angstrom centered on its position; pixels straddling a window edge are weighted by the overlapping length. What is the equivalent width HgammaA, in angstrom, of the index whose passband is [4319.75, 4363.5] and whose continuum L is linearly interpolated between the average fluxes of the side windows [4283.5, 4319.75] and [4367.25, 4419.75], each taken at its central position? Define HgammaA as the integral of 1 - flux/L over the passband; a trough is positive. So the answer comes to 4.8 angstrom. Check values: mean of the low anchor 18.3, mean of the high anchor 17.9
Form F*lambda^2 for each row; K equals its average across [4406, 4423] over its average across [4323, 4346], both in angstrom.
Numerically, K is 1.24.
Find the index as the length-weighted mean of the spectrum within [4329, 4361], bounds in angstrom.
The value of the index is 15.6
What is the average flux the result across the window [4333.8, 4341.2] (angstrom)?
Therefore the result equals 12.4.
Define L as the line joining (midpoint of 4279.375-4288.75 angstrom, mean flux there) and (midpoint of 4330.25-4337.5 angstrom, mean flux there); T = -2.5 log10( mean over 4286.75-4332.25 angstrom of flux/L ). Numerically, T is -0.076 mag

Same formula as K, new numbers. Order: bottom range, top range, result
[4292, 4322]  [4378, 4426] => 1.01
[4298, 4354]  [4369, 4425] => 1.10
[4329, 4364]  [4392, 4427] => 1.16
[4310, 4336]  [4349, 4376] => 1.02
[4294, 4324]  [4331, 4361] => 0.86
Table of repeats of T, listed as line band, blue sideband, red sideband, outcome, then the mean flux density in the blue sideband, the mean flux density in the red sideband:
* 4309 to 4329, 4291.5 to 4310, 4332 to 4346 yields -0.150 mag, 18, 13.7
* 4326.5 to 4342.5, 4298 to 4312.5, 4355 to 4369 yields 0.242 mag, 18.1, 18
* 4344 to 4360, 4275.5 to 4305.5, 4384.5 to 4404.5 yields 0.063 mag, 18.1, 17.9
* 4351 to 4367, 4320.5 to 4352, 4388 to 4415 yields -0.077 mag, 15.6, 17.8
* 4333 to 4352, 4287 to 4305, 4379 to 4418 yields 0.224 mag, 17.9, 17.8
